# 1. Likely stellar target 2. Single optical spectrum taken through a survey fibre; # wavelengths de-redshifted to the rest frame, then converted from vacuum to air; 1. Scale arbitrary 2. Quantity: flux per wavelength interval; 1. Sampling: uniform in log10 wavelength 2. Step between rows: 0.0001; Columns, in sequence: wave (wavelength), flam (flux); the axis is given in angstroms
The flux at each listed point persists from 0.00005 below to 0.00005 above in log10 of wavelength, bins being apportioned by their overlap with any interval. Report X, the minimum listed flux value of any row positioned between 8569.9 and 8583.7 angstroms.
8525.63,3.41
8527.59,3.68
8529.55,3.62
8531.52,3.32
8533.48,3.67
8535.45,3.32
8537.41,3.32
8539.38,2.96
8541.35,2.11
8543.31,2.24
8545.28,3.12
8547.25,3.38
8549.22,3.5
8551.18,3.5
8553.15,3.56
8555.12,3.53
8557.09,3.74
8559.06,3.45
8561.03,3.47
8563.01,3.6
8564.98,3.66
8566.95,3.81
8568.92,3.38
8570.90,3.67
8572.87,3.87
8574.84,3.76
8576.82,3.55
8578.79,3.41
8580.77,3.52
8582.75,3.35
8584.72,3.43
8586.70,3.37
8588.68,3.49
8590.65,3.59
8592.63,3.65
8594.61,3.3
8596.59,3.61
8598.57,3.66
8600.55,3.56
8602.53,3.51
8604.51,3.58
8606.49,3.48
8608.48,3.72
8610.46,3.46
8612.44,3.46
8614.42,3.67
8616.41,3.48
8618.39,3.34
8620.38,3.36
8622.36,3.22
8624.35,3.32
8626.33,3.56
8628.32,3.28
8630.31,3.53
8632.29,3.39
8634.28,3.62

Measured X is 3.35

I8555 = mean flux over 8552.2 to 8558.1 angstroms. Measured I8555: 3.61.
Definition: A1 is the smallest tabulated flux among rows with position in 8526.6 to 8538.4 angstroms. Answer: 3.32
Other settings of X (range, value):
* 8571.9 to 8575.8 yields 3.76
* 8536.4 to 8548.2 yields 2.11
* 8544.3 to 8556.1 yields 3.12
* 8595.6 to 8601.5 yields 3.56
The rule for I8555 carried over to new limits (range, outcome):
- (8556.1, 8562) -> 3.55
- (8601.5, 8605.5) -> 3.55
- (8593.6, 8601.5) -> 3.53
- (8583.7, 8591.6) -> 3.47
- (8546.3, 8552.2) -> 3.46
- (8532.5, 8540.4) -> 3.31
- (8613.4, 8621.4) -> 3.46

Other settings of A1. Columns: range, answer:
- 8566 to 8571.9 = 3.38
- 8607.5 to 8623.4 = 3.22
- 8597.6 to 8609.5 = 3.48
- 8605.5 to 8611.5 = 3.46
